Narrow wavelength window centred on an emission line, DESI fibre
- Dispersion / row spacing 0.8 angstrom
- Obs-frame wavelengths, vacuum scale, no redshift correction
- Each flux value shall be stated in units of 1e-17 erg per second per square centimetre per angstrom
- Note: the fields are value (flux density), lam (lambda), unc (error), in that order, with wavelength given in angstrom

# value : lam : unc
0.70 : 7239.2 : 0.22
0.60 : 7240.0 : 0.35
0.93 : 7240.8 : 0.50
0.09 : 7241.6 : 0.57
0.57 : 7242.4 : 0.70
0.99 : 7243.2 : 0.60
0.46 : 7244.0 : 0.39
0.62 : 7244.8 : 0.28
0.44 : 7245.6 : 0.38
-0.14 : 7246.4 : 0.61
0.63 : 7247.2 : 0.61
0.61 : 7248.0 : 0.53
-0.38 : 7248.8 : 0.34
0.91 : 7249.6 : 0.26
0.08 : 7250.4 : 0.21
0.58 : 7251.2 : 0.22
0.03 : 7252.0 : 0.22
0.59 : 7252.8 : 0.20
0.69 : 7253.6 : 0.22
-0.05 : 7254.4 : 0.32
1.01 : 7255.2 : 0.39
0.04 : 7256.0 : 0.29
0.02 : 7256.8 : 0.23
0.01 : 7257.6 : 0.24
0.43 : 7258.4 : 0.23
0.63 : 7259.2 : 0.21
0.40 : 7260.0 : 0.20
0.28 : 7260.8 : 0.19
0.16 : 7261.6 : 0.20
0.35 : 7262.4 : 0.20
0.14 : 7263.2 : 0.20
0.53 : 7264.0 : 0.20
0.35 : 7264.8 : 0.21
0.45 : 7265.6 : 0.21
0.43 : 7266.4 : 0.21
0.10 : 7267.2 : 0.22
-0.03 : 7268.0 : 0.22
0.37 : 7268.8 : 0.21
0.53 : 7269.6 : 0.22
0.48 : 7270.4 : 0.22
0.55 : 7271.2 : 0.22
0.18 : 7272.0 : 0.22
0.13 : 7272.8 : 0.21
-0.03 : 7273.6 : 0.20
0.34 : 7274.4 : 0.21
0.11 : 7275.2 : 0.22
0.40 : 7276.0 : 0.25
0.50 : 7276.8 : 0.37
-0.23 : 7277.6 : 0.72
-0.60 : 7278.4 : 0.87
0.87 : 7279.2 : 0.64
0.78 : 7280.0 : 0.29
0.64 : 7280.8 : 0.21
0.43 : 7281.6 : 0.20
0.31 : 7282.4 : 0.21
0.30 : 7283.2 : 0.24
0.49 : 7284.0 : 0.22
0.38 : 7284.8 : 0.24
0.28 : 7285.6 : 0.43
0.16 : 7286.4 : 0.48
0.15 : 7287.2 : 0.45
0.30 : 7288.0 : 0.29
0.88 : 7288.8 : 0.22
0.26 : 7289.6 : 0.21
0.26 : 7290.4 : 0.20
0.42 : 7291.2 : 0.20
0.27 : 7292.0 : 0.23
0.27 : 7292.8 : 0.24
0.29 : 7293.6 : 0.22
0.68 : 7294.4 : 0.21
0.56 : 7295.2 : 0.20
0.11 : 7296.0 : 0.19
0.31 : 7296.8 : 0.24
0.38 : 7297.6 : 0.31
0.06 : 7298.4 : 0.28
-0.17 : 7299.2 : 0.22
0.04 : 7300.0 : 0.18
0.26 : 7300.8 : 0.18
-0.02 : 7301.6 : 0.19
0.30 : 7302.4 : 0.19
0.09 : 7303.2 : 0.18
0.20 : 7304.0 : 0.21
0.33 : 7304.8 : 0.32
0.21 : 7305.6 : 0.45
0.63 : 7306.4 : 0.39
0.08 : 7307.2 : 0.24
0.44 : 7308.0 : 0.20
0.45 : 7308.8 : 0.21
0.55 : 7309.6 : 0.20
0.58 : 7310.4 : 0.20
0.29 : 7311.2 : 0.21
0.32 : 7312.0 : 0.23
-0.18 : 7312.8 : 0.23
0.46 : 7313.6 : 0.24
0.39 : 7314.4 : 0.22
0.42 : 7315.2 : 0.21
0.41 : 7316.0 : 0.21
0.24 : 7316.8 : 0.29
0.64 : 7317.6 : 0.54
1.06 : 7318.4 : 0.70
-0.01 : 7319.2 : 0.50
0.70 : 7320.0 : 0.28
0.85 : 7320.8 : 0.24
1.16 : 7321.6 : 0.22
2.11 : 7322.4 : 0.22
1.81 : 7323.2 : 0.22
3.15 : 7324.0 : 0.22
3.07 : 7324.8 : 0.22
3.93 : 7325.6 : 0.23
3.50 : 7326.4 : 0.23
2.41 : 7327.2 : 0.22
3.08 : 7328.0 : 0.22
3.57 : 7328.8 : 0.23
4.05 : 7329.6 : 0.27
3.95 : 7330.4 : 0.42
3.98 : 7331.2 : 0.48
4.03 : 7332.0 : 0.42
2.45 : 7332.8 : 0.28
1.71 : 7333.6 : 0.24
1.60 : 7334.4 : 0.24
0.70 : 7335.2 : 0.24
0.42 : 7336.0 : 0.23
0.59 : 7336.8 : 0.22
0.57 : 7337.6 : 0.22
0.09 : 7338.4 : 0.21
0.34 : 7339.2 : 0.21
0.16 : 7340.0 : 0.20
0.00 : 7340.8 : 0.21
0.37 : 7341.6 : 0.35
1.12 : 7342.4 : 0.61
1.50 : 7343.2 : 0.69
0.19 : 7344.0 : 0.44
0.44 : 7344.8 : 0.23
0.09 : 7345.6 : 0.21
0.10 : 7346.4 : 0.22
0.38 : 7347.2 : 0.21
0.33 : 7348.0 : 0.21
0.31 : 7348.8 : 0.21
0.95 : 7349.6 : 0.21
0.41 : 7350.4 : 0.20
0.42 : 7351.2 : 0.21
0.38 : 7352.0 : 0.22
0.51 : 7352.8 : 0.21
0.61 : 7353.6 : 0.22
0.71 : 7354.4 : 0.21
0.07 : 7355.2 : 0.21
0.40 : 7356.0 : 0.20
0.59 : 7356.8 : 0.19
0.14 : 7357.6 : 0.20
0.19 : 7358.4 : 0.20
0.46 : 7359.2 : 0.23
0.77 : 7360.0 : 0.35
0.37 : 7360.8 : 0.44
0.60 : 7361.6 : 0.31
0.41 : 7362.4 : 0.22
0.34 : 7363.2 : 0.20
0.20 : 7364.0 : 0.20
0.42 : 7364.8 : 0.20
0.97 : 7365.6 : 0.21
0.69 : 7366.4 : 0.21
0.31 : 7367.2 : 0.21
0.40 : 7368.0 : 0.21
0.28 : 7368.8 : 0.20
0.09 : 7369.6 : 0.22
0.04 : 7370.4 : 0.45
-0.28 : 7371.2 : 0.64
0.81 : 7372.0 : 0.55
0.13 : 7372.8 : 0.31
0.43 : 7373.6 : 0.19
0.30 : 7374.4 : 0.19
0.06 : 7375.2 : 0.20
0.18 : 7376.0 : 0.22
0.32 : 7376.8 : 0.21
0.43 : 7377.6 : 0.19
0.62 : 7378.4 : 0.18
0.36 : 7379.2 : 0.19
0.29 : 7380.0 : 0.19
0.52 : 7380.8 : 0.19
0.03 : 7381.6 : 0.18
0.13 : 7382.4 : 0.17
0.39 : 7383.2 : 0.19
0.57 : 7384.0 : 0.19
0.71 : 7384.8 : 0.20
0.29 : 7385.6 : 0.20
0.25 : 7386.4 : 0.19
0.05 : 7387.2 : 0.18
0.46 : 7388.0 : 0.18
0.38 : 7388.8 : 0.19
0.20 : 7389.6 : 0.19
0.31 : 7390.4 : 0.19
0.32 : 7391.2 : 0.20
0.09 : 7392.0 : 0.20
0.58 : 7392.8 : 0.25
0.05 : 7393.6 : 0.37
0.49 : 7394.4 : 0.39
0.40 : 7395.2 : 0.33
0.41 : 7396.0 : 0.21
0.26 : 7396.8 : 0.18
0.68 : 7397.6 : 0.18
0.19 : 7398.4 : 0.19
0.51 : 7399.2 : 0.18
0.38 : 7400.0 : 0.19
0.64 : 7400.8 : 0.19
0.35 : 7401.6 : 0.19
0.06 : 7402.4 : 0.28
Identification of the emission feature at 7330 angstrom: [O II]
